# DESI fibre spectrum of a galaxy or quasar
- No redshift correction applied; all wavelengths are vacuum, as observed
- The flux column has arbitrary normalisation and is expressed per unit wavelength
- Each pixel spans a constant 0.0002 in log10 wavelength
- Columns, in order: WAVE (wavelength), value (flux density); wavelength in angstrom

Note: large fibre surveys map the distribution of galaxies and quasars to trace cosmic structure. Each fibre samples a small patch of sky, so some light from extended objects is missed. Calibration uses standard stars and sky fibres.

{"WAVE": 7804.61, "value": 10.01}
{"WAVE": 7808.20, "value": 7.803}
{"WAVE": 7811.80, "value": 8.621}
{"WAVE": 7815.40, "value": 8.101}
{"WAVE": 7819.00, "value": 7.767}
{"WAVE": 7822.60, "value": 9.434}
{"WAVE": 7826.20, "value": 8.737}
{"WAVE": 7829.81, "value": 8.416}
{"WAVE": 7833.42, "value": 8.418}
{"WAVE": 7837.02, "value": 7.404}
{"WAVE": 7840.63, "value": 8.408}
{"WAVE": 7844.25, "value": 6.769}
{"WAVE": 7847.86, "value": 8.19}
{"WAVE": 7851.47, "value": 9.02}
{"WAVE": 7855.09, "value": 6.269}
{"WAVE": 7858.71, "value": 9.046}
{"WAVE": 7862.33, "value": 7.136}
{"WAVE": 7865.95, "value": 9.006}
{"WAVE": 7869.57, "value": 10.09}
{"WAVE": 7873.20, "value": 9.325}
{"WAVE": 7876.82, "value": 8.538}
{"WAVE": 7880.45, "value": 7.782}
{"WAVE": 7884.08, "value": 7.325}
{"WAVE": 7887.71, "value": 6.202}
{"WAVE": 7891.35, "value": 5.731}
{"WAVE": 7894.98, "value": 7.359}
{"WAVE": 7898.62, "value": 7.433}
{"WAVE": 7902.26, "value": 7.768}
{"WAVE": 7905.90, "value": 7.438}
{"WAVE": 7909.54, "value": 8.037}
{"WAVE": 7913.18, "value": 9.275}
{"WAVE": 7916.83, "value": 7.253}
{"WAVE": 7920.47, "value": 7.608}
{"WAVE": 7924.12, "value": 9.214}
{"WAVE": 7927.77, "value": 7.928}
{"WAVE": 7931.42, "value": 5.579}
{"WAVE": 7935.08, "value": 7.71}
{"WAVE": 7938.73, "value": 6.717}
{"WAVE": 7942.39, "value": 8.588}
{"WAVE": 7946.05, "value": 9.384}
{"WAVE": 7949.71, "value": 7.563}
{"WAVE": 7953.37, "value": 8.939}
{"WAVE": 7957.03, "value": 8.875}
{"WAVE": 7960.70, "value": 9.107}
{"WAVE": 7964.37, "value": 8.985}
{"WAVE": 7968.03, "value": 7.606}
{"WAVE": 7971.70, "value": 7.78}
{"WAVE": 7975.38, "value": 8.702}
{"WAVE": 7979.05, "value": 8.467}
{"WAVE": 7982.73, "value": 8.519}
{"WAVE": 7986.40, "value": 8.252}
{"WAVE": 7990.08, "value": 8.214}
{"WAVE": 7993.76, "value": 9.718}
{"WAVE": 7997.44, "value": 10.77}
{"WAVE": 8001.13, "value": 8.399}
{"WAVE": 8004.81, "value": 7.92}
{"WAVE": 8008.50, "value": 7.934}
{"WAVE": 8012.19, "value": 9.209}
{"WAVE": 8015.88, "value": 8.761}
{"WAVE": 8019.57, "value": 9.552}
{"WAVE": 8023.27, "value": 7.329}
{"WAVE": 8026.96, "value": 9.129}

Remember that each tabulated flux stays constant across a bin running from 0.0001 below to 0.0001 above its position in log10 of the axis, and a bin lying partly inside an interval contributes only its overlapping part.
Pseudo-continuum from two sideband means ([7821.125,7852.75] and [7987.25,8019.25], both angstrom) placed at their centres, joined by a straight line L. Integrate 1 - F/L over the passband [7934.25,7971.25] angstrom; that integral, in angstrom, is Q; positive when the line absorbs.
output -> 1.5 angstrom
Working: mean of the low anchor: 8.29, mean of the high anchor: 8.88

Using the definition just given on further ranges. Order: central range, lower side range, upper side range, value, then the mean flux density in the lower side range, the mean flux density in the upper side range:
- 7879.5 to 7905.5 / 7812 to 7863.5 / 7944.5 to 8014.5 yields 3.86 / 8.11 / 8.65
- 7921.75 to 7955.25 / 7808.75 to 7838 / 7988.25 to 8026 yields 2.63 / 8.37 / 8.79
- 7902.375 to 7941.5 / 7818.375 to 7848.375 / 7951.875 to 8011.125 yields 3.50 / 8.19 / 8.64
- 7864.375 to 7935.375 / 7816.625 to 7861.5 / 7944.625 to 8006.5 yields 4.54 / 8.13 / 8.66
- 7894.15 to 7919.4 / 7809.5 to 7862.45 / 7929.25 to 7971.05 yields 0.94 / 8.14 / 8.09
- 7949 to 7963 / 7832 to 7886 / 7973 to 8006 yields -0.16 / 8.18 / 8.77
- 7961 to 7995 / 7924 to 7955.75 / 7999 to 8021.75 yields -0.73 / 7.91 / 8.63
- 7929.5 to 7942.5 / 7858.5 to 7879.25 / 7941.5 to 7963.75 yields 2.68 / 8.81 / 8.76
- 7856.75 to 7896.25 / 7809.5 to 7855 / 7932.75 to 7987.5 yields 1.33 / 8.19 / 8.32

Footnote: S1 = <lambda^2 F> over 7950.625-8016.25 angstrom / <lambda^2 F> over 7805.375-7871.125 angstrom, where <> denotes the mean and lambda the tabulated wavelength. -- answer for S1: 1.09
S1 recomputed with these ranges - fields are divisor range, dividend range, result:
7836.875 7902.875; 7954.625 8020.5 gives 1.14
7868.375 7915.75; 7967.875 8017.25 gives 1.13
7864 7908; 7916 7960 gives 1.03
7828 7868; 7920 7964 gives 1.04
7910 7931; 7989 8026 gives 1.12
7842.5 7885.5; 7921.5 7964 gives 1.01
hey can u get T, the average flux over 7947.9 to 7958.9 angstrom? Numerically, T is 8.46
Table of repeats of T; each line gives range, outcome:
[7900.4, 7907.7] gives 7.6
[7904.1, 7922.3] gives 7.93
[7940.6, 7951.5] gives 8.51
